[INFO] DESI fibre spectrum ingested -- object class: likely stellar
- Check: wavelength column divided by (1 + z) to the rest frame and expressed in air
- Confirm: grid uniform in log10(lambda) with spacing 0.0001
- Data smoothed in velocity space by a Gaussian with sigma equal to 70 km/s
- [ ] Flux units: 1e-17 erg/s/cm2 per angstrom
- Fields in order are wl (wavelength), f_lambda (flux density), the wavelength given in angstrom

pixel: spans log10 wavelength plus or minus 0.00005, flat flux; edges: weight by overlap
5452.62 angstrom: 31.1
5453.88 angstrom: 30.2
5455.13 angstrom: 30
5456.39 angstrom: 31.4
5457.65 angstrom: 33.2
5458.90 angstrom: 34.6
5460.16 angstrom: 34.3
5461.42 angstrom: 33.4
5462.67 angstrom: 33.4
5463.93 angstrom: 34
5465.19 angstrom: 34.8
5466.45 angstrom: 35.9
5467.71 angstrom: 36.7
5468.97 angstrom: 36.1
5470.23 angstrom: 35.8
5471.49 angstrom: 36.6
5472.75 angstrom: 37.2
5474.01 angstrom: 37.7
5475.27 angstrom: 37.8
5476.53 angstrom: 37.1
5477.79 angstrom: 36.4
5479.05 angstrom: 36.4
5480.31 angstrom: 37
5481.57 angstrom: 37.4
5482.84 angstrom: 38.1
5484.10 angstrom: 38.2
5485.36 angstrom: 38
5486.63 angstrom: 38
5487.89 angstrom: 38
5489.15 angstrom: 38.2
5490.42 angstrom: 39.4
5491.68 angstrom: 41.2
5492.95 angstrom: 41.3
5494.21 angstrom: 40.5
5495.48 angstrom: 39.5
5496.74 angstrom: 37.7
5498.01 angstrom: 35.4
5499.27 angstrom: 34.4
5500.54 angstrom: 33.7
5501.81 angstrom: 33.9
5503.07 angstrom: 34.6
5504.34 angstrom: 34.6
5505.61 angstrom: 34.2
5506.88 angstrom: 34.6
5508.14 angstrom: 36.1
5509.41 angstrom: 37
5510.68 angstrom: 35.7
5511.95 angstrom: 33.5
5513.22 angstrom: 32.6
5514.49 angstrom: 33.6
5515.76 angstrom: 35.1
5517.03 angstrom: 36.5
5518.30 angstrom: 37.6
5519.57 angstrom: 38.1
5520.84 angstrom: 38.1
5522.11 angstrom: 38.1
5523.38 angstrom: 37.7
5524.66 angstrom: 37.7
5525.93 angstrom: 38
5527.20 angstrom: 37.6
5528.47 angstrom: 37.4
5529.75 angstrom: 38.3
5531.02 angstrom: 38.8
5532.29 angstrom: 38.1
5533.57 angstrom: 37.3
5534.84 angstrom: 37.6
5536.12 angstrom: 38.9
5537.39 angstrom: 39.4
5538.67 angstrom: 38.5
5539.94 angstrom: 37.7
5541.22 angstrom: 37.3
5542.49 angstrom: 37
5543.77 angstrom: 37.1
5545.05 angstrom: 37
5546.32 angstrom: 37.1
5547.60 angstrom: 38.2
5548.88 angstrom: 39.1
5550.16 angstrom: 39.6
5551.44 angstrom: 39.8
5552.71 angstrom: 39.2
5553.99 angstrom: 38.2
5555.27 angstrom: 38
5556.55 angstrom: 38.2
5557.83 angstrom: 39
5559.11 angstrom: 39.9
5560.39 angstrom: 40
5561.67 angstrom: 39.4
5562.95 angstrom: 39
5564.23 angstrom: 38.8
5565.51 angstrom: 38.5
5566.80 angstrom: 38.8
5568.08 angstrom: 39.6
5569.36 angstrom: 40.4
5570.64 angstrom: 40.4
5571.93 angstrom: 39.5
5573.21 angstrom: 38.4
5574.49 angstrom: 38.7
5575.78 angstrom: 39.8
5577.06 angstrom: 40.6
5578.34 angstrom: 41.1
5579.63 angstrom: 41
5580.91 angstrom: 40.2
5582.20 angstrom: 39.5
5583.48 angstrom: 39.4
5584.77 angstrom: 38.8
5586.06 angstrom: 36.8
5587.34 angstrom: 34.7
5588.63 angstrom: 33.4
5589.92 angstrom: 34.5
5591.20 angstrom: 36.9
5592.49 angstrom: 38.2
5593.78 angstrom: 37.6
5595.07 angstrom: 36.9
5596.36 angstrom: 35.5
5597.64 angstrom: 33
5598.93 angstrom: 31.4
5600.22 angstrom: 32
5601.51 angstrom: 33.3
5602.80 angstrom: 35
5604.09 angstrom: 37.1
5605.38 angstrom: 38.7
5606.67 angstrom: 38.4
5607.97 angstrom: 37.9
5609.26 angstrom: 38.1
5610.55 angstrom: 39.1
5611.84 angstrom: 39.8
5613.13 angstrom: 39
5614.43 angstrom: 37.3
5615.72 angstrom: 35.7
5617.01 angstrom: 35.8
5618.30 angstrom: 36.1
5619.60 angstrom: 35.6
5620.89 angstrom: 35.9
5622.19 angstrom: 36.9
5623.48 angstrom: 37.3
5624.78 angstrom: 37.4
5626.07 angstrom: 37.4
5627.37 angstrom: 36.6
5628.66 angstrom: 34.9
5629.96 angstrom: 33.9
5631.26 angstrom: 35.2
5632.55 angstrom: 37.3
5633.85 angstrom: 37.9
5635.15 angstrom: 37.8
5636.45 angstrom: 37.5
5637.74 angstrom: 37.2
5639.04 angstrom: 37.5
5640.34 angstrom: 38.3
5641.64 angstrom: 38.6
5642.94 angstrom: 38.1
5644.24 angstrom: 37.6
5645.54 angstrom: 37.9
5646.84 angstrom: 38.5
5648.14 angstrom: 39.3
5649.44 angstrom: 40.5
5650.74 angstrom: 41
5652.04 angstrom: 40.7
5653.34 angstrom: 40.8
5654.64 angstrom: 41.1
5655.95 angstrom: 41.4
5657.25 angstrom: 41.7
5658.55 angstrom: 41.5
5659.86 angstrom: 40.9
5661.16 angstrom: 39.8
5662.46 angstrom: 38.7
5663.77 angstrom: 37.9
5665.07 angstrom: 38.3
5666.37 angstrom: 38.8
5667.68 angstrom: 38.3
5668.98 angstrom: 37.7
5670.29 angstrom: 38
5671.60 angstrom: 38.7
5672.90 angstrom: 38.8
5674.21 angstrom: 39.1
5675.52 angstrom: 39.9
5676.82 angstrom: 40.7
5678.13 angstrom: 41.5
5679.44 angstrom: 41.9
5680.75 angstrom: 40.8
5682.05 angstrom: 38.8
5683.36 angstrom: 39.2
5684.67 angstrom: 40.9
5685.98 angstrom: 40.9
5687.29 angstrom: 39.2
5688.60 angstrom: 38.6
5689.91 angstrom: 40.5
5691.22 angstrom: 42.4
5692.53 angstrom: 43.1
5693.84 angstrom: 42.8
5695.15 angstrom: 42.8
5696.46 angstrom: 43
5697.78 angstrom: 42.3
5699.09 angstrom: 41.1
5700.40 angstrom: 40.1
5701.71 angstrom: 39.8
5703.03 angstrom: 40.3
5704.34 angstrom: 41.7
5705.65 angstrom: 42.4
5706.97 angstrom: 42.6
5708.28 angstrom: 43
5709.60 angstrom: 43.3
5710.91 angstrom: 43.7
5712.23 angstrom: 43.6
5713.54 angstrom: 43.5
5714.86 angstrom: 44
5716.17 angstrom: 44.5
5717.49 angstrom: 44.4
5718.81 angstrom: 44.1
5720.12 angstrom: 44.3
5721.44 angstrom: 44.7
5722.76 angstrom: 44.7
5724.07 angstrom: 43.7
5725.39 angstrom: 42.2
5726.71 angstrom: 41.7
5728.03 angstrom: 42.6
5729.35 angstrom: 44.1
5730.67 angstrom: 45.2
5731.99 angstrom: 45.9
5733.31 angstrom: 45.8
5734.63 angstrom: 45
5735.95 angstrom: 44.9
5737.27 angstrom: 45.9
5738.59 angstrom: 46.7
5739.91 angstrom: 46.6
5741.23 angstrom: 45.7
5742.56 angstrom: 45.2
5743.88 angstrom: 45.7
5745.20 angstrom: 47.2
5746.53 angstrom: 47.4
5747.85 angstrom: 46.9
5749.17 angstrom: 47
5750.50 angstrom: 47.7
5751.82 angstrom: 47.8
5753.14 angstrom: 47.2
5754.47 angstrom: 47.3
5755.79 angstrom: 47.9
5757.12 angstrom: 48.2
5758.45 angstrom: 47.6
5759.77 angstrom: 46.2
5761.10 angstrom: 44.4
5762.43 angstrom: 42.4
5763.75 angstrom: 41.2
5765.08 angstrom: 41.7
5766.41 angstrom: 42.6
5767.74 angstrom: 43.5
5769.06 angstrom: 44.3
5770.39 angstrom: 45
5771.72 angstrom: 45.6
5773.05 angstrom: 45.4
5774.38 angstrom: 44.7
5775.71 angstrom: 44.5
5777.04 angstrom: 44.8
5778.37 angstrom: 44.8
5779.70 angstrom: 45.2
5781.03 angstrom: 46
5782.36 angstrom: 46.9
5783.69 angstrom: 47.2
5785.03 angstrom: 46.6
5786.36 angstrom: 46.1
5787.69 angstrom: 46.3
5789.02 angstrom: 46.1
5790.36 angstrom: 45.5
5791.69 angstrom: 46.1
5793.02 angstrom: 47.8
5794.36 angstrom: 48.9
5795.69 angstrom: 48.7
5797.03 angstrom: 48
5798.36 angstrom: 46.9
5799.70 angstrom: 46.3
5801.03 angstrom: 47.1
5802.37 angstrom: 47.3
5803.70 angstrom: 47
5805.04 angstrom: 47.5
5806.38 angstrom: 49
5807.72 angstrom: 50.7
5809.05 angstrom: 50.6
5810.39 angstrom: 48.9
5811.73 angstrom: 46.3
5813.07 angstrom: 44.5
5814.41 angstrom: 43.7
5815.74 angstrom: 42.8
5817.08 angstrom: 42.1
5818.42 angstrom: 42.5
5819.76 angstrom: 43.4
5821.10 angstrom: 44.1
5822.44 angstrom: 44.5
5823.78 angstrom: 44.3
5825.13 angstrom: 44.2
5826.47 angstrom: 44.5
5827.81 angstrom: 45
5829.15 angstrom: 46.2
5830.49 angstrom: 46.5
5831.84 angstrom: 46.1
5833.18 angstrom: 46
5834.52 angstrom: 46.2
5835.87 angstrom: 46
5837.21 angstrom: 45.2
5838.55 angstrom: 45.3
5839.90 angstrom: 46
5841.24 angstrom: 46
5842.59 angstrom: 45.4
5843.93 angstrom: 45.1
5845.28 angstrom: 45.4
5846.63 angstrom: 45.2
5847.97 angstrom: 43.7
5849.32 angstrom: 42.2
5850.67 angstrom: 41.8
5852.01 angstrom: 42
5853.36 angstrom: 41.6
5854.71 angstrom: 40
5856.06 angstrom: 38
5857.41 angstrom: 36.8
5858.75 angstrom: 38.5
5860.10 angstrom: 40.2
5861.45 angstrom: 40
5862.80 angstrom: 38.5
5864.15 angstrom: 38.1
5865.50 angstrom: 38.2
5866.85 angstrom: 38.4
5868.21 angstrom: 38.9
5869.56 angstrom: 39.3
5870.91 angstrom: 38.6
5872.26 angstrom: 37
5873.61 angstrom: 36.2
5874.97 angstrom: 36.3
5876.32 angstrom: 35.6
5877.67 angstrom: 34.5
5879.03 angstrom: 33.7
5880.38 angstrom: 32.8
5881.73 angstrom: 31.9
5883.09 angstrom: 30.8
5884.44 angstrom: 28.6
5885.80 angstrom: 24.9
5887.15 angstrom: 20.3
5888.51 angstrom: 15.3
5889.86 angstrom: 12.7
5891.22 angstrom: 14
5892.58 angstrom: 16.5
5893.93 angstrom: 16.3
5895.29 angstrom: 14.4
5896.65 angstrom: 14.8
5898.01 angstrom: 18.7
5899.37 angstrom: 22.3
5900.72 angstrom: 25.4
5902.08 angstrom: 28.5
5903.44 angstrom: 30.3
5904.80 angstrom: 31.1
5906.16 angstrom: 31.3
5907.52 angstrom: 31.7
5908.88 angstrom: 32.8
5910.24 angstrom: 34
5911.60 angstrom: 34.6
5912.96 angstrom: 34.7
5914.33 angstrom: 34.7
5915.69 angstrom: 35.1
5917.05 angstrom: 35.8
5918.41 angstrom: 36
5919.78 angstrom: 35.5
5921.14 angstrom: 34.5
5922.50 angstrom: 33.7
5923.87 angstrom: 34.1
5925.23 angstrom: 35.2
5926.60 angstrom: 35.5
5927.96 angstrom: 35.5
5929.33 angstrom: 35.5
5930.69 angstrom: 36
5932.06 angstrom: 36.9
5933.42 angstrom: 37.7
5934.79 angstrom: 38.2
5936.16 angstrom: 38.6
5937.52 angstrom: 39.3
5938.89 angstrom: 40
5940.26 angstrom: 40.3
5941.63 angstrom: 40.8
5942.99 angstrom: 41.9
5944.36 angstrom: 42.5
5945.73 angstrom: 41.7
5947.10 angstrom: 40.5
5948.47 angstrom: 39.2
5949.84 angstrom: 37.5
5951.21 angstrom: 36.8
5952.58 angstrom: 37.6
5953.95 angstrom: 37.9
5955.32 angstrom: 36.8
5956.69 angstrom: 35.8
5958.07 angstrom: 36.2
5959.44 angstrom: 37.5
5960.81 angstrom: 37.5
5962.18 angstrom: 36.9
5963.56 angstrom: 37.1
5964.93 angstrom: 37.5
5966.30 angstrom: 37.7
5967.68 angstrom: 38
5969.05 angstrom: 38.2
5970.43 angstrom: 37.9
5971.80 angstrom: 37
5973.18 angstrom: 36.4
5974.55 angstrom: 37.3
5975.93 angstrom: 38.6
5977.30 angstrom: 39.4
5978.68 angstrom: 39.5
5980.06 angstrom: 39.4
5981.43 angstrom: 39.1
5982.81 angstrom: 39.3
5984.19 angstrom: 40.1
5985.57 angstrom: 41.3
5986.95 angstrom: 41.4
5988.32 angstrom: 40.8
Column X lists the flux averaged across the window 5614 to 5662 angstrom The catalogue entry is 38.1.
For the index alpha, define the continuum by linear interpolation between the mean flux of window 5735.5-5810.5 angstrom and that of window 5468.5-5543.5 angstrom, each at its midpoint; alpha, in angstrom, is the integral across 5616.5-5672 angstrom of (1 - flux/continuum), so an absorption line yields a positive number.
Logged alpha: 4.9 angstrom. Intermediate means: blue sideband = 37.1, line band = 38.2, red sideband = 46.3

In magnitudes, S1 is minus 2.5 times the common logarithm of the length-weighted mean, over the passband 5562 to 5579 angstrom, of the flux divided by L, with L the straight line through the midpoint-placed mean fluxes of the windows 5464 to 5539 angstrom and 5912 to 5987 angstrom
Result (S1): -0.068 mag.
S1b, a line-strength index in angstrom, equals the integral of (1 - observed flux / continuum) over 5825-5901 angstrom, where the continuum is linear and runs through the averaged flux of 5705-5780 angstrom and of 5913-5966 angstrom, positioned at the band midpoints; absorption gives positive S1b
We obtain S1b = 8.79 angstrom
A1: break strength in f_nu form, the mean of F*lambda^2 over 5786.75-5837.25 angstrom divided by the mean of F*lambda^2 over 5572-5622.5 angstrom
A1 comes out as 1.3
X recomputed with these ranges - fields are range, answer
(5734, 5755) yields 46.5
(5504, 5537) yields 36.7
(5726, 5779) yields 45.4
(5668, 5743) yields 42.4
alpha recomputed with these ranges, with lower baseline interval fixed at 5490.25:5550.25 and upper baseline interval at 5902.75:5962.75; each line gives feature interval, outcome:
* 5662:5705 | -3.9 angstrom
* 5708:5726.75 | -3.5 angstrom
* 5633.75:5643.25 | -0.2 angstrom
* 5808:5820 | -2.8 angstrom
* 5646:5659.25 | -1.3 angstrom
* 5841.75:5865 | -3.0 angstrom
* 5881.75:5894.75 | 5.7 angstrom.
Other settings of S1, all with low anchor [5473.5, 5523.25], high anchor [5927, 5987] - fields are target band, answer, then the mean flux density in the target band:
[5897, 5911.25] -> 0.32 mag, 28.4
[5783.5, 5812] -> -0.25 mag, 47.5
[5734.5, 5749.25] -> -0.22 mag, 46.2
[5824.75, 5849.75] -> -0.19 mag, 45.3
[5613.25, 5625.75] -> 0.02 mag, 36.6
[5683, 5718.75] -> -0.12 mag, 42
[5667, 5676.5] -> -0.04 mag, 38.7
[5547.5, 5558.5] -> -0.05 mag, 38.8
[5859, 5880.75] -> 0.02 mag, 37.3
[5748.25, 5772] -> -0.20 mag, 45.4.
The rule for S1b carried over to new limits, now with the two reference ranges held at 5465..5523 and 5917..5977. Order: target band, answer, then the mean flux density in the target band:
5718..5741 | -4.6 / 44.6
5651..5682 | -2.4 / 39.9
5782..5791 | -2.2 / 46.3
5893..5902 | 4.4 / 19.3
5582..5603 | 0.7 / 35.6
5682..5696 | -1.5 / 41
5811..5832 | -4.0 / 44.4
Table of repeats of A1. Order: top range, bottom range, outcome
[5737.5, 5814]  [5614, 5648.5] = 1.32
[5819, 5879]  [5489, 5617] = 1.24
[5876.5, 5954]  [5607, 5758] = 0.84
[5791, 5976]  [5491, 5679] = 1.11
